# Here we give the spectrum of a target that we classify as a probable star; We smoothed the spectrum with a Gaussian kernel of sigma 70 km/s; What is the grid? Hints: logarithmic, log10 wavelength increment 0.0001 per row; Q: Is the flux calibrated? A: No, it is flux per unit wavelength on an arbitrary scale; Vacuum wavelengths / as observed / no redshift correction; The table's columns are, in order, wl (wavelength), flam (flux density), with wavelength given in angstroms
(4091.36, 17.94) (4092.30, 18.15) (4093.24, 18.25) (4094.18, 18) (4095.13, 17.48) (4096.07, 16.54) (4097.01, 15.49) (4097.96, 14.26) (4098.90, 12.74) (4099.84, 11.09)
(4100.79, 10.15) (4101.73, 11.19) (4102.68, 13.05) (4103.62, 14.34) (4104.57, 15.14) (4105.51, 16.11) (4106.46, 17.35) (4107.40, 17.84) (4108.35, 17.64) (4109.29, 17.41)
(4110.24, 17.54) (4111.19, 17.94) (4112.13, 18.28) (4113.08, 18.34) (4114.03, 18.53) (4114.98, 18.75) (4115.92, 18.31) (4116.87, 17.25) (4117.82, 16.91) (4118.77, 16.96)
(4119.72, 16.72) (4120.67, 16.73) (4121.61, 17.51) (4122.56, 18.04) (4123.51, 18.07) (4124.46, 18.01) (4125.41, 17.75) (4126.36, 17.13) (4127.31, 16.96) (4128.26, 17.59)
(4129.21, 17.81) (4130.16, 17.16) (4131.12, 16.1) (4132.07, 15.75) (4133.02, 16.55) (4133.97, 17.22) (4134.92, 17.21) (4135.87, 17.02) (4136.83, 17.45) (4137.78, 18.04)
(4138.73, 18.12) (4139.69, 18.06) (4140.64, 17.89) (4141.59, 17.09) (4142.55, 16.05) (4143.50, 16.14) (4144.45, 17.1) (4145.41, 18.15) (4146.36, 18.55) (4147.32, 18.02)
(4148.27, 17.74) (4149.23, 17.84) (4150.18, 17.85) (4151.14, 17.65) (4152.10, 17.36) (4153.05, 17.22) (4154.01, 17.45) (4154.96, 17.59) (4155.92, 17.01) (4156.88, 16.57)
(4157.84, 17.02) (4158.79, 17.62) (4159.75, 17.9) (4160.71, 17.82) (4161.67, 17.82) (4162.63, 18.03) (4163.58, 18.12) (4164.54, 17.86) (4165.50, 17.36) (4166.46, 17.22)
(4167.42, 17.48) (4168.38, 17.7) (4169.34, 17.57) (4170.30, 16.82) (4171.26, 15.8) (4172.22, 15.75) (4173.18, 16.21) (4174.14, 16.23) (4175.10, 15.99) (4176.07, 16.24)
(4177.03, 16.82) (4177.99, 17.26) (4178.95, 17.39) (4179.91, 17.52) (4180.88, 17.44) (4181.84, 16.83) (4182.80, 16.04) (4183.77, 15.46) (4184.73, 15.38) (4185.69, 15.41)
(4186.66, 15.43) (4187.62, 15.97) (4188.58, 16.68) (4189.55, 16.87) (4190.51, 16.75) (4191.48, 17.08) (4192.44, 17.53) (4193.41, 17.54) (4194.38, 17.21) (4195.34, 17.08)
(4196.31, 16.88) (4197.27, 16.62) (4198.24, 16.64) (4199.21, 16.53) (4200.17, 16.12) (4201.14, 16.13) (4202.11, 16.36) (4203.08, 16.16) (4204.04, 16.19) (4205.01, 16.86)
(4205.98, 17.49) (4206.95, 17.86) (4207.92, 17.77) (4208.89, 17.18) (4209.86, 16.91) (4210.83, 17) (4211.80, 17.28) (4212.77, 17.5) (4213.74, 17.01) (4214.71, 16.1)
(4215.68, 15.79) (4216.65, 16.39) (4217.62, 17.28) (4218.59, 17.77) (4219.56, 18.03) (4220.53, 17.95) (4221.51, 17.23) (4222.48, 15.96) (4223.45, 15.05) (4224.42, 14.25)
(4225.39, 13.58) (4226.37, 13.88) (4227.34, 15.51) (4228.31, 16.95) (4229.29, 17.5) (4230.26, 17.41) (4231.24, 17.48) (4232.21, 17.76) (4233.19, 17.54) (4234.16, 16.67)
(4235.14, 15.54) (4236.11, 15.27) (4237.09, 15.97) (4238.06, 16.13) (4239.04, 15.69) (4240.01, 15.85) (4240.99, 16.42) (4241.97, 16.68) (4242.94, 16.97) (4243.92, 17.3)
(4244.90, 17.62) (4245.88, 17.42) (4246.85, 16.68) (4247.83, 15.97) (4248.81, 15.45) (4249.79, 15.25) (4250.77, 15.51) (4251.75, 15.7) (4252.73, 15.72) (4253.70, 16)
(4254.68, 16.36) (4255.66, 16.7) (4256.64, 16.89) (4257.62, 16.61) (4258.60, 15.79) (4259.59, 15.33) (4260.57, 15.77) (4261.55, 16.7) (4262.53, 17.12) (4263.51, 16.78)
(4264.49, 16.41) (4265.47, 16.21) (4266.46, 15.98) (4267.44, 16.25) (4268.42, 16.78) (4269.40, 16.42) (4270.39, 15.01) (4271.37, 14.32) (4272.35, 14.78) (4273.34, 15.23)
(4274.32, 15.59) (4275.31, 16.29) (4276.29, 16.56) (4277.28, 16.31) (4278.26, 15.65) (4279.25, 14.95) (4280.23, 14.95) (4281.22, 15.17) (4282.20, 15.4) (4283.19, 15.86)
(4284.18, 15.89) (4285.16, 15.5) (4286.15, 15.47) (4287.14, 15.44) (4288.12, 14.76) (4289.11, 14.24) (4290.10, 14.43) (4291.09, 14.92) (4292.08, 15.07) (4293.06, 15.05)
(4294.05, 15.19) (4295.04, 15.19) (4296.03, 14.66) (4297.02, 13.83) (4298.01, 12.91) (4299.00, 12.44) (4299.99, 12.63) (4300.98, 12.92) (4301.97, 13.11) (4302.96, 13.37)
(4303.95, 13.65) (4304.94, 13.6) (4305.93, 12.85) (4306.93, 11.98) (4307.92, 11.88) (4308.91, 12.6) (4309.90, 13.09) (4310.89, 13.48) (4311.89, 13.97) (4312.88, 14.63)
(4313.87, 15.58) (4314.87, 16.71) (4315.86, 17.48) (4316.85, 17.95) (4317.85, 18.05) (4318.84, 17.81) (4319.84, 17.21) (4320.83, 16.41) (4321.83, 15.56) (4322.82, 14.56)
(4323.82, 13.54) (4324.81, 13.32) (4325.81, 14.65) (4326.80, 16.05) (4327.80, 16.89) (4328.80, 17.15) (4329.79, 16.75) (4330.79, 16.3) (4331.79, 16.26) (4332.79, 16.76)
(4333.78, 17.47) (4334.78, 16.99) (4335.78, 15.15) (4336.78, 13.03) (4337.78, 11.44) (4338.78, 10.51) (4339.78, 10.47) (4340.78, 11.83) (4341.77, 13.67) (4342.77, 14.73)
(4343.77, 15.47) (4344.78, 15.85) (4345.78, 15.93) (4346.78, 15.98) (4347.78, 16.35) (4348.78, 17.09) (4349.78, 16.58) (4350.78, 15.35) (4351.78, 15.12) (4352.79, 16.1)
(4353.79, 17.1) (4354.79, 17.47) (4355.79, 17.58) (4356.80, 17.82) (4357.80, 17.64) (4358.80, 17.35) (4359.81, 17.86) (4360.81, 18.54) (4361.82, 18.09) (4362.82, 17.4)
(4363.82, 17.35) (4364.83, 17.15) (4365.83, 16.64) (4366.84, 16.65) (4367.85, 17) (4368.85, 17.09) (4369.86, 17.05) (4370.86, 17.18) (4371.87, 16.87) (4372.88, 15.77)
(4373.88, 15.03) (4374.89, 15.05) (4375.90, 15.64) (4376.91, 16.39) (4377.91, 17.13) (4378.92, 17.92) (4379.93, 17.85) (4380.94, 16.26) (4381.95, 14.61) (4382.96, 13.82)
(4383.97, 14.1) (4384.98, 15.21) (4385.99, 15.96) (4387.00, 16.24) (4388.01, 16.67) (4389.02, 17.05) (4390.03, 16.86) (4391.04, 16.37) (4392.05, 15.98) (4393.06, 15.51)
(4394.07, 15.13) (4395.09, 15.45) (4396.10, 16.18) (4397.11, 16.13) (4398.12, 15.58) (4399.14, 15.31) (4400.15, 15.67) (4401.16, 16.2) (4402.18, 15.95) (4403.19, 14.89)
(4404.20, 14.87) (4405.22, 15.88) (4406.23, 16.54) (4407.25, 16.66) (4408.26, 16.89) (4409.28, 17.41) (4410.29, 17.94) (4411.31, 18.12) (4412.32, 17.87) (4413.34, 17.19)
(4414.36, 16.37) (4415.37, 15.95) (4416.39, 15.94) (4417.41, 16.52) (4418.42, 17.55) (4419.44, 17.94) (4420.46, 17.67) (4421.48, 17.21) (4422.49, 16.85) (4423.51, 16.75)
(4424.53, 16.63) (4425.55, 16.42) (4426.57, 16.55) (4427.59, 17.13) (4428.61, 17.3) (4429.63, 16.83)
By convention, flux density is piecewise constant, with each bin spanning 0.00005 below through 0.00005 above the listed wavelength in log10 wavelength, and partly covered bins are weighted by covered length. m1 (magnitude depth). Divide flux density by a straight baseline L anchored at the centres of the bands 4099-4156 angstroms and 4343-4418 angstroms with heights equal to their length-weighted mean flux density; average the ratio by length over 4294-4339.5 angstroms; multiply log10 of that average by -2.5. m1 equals 0.128 mag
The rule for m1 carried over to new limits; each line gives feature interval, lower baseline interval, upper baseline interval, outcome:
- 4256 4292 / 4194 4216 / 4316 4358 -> 0.035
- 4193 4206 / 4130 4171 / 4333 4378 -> 0.025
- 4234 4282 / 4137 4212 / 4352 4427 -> 0.053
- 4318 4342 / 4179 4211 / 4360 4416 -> 0.098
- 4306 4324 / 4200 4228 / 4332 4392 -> 0.074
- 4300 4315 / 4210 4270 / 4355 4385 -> 0.225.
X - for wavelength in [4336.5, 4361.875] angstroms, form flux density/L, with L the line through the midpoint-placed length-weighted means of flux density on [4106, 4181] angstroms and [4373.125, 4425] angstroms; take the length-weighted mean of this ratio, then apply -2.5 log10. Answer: 0.06 mag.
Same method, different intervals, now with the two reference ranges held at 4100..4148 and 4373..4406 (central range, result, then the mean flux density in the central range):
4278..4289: 0.07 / 15.3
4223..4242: 0.03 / 16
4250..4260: 0.02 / 16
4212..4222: -0.04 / 17.1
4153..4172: -0.04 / 17.4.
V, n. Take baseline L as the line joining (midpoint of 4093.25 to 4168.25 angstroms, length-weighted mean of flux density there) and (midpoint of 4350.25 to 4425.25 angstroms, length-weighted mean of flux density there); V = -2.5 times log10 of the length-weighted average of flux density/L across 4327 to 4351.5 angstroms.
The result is 0.10 mag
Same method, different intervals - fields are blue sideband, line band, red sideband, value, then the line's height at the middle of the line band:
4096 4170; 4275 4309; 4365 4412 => 0.15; 16.5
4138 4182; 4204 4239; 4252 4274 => 0.00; 16.6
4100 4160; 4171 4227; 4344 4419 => 0.02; 16.9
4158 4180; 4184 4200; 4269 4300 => 0.01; 16.7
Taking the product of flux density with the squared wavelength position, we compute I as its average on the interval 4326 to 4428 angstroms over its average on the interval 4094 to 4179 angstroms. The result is 1.07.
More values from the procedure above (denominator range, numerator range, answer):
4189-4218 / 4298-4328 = 0.91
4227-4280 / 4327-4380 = 1.04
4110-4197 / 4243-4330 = 0.95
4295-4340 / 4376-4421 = 1.16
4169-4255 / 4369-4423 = 1.08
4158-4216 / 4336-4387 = 1.02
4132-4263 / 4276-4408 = 0.99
